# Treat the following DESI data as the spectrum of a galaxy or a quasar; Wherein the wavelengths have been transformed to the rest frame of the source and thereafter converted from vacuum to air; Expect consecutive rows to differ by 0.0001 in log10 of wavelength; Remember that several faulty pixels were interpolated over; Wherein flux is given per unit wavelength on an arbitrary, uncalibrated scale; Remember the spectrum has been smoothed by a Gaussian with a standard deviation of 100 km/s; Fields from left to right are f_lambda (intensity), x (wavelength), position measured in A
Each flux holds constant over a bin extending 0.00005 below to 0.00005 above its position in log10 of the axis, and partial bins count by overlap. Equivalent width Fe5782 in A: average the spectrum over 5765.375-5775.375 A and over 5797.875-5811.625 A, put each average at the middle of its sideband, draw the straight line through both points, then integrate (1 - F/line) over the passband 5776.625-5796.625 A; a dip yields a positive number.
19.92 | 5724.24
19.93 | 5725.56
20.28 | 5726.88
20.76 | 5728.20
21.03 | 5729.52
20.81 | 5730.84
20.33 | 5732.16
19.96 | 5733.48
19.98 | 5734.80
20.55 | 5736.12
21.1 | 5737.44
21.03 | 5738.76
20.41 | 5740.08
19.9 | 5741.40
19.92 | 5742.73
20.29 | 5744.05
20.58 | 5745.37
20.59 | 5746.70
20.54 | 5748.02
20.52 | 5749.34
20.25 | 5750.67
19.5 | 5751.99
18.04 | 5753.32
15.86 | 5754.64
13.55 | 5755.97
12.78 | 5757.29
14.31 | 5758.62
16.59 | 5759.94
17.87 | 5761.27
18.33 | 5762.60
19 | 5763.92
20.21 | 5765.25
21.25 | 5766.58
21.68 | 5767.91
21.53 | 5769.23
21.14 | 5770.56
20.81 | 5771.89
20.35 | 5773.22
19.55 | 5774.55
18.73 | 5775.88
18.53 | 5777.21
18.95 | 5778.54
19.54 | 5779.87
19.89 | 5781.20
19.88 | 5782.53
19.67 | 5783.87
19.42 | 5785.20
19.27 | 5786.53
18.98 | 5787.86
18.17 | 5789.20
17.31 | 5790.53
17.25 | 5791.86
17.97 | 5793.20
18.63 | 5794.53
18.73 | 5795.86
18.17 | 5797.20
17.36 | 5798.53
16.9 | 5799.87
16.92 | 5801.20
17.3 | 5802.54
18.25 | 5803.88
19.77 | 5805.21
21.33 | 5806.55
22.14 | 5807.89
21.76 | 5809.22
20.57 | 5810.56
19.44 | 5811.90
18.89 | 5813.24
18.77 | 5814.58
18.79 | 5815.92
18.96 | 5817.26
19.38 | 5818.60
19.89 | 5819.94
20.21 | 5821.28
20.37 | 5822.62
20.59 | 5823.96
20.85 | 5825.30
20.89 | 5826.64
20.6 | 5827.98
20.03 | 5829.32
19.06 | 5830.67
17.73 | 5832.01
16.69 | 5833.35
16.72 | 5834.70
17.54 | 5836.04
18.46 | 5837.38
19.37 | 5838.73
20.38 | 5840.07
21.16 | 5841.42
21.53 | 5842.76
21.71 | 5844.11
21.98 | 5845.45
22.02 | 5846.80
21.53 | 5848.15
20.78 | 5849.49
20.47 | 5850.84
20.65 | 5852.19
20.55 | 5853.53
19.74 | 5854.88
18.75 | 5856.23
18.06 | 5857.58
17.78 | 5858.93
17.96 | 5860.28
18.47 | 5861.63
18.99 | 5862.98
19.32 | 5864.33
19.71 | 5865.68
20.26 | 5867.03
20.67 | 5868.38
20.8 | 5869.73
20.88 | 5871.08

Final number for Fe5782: 1.3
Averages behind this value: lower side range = 20.8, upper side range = 19.2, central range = 18.8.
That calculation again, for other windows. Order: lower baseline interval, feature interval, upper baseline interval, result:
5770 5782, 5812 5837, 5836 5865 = 0.80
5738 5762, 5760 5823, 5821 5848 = -0.34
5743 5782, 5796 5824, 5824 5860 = 0.29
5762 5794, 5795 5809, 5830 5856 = 0.60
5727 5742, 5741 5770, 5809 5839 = 2.11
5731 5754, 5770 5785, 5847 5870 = 0.26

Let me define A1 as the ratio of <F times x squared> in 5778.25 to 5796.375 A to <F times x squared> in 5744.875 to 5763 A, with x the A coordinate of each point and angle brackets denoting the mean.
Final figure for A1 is 1.07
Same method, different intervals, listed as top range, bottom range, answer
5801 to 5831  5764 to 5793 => 1.03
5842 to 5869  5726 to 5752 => 1.02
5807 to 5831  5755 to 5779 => 1.10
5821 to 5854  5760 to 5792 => 1.05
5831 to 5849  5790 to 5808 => 1.09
